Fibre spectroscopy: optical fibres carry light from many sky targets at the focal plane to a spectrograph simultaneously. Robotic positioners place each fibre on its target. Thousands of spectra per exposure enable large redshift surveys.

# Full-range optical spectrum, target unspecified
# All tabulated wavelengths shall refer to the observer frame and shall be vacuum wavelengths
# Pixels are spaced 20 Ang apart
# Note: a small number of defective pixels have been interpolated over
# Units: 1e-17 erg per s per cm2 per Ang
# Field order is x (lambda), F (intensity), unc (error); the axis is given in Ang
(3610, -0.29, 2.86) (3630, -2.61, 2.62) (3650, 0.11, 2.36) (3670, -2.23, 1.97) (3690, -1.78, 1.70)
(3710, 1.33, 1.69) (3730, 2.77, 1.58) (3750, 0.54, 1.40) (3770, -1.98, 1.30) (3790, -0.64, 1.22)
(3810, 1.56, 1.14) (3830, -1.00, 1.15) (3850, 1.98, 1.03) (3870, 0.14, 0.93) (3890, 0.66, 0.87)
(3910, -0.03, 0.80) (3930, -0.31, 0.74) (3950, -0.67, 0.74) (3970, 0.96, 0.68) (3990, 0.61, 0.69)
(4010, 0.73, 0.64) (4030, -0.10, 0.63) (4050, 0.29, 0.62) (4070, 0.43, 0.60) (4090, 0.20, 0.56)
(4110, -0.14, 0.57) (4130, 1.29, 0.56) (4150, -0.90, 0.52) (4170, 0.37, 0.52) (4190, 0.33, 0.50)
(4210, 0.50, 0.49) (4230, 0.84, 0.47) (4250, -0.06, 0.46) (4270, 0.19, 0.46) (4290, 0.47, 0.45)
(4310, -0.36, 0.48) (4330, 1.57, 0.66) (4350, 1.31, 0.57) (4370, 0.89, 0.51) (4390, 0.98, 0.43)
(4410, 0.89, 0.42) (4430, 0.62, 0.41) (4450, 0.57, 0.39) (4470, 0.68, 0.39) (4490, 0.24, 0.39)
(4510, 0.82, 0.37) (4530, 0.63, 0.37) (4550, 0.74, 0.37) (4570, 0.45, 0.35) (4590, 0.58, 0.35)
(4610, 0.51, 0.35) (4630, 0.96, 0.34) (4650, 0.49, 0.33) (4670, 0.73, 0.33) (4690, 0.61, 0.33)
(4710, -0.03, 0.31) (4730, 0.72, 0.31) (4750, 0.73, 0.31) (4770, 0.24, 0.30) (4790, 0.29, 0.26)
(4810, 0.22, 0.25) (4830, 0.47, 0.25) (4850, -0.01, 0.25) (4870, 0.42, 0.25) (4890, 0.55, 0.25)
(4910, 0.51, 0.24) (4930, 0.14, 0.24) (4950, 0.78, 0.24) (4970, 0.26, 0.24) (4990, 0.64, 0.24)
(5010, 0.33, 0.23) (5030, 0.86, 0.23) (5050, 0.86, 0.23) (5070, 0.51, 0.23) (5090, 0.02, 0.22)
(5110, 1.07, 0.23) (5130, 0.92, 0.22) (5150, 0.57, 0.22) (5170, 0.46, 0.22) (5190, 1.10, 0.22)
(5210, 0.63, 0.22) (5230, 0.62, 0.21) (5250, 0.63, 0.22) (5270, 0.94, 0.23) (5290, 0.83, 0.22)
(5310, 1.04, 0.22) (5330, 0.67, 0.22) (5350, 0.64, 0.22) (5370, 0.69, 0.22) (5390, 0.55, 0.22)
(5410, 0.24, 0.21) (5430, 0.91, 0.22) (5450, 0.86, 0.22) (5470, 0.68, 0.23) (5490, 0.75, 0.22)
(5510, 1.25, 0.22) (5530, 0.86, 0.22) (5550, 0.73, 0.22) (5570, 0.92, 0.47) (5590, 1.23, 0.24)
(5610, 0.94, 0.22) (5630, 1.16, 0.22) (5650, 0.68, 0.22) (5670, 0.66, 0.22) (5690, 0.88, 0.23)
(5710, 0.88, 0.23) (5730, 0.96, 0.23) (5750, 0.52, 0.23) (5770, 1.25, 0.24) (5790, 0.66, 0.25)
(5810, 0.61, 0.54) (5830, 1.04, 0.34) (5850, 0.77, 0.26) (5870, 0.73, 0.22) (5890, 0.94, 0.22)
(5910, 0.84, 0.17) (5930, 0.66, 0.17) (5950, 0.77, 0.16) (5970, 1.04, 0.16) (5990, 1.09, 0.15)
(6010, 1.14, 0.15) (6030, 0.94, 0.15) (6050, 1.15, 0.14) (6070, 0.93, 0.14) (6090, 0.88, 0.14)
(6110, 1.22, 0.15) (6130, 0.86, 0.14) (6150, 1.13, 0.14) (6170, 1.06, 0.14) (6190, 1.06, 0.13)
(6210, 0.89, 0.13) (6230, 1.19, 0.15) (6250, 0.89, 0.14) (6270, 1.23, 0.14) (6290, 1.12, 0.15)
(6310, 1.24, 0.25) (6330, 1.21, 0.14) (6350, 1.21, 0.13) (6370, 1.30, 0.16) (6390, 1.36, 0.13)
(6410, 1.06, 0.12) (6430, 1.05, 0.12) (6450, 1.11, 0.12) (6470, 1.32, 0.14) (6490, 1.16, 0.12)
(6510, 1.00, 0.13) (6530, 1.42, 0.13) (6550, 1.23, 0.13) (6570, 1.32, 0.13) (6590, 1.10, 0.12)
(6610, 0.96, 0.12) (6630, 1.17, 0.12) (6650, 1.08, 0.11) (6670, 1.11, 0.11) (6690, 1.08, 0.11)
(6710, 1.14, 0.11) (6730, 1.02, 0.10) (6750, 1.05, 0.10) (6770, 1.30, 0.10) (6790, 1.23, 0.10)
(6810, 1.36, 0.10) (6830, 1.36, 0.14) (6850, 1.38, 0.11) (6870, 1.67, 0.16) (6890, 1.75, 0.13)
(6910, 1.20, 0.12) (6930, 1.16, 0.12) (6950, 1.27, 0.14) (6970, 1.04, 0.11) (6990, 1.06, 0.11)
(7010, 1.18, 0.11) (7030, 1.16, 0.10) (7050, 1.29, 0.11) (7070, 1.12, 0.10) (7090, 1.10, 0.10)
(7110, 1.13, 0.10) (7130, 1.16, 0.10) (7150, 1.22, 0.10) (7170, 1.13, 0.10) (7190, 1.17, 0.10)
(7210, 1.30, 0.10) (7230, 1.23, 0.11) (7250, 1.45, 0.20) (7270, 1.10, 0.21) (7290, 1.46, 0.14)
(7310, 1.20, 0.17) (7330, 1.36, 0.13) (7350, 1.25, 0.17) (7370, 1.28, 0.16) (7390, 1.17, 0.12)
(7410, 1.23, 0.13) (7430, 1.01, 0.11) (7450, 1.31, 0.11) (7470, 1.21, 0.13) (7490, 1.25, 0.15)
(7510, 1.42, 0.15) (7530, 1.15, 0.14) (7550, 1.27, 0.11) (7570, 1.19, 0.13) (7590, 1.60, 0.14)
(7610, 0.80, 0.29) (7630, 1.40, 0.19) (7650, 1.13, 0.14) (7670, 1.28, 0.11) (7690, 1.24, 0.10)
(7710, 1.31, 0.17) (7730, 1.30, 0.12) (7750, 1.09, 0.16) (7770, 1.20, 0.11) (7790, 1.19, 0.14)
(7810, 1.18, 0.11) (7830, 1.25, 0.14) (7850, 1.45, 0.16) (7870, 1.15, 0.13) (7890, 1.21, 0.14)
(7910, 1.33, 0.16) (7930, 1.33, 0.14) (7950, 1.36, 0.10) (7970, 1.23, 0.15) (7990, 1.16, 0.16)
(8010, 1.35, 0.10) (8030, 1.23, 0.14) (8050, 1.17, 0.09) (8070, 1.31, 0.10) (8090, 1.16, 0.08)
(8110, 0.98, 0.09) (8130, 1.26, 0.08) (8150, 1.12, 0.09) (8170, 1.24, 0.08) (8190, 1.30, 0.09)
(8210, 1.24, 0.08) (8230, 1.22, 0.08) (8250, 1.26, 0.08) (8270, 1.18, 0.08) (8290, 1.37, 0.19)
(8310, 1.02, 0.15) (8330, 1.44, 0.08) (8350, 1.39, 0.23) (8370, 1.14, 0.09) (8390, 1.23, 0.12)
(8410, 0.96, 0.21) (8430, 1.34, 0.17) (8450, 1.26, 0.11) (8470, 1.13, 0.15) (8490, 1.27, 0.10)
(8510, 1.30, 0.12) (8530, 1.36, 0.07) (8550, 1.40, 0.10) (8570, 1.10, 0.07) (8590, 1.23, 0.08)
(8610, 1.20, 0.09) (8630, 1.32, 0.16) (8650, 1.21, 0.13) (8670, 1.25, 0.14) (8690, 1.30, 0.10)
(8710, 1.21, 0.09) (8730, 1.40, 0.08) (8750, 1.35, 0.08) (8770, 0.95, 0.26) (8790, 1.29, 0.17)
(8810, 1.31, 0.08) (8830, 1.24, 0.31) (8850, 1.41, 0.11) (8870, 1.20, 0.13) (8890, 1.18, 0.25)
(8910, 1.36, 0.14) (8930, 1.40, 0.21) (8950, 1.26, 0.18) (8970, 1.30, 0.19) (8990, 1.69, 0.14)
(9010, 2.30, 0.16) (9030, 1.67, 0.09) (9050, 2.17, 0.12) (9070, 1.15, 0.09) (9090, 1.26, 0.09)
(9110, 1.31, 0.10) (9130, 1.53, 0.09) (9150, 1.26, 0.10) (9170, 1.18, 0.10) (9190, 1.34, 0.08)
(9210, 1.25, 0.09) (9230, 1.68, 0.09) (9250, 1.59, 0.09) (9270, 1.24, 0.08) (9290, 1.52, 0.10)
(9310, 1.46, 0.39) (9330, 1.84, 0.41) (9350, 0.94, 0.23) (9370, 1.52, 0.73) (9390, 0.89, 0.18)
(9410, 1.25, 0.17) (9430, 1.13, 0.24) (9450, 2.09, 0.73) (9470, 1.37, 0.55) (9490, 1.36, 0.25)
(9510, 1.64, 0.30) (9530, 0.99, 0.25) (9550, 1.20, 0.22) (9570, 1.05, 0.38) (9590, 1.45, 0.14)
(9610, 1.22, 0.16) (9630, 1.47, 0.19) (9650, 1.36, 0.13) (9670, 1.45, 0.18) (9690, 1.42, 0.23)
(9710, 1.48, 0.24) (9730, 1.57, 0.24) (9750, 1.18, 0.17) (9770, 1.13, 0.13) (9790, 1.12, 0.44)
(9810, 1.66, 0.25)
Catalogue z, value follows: 0.37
